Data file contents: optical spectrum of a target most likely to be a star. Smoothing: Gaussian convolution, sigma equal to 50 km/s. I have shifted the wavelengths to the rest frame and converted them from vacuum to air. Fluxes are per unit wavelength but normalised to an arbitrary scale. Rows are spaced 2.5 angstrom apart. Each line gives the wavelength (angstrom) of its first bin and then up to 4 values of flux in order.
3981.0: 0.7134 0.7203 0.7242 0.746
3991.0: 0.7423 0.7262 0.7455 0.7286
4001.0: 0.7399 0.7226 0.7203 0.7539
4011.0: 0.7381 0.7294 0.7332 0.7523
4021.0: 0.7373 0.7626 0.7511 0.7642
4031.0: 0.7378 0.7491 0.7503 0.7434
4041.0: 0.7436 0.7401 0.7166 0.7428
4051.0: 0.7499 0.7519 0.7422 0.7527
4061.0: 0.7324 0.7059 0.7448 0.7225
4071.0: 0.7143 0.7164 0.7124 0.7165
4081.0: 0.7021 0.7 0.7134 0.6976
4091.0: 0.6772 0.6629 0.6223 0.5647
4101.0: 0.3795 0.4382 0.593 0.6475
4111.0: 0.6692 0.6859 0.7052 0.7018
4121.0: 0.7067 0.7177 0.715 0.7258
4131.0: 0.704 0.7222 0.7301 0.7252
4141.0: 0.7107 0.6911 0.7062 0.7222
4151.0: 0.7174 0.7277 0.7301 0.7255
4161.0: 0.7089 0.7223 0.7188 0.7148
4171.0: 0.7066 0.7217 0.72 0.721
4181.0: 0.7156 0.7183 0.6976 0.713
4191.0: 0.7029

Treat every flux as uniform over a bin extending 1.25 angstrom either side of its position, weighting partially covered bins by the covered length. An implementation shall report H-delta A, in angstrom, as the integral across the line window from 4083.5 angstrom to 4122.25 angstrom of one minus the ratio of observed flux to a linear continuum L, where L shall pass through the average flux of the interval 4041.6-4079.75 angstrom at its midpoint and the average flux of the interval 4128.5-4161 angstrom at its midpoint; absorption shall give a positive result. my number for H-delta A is 4.9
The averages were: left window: 0.731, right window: 0.718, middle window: 0.633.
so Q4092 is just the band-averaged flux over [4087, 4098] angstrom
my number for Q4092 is 0.659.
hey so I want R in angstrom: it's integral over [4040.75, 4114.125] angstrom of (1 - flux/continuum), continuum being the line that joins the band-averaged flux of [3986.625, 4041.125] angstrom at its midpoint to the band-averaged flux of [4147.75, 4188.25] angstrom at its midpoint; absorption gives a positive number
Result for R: 5.10 angstrom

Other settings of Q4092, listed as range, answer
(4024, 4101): 0.713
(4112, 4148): 0.71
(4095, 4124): 0.617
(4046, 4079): 0.731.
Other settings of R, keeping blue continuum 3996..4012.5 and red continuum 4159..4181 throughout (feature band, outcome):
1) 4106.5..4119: 0.8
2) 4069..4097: 1.2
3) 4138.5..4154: 0.1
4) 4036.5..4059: -0.4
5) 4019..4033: -0.3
